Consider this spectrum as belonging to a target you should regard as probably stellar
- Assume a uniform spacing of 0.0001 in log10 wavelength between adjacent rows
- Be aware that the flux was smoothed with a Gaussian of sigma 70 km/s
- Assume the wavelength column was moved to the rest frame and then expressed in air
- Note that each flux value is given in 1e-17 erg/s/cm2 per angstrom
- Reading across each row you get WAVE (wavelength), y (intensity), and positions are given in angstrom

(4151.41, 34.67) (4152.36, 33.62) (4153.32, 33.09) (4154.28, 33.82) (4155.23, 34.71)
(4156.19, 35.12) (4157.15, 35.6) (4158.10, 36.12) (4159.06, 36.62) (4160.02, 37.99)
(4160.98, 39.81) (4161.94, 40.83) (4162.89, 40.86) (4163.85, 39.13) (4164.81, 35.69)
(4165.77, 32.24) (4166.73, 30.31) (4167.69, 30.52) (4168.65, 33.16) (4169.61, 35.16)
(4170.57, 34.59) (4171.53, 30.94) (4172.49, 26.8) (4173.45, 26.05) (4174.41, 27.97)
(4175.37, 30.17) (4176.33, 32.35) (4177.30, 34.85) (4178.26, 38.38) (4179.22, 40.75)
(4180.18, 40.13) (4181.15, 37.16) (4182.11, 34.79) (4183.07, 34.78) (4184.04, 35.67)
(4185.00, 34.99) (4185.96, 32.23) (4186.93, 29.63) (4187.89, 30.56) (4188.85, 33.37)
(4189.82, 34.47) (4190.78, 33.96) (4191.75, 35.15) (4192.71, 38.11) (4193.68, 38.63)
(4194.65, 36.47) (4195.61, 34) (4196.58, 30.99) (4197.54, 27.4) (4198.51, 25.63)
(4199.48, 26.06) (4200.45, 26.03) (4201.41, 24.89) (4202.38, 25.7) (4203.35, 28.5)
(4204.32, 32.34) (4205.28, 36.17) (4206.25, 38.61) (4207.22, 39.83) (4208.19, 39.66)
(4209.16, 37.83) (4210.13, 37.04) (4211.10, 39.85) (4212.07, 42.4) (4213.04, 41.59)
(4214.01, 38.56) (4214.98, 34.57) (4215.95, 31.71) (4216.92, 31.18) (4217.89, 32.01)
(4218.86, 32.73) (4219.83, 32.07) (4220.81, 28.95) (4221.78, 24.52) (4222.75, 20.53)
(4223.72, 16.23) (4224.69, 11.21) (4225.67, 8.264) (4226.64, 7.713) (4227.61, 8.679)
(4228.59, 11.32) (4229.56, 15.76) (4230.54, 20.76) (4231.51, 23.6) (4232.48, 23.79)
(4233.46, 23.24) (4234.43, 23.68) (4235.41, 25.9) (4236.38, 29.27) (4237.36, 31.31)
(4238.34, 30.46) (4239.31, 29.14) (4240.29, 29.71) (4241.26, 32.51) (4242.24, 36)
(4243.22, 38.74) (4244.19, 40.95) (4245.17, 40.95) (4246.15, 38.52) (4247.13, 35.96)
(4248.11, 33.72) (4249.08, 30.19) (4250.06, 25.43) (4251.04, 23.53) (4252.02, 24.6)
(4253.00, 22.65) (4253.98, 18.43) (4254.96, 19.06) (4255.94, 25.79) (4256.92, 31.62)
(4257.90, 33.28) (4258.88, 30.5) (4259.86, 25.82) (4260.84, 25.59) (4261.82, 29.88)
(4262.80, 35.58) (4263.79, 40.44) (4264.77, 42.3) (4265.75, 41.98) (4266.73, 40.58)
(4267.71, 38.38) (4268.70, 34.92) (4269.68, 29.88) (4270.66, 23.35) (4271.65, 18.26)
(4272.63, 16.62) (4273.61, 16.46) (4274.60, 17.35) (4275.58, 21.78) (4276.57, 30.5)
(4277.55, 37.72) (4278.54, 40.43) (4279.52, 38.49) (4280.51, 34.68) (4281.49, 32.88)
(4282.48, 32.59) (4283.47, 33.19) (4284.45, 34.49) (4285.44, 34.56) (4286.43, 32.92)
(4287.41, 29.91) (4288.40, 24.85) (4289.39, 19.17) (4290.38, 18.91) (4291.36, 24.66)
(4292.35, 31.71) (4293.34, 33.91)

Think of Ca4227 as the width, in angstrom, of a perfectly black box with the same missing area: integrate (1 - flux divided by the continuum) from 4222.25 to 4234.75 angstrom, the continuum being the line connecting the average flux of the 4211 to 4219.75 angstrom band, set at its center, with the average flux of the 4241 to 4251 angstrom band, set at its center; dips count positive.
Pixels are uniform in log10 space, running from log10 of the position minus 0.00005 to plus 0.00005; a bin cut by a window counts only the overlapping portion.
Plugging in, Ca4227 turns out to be 6.7 angstrom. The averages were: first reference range 35.7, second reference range 34.8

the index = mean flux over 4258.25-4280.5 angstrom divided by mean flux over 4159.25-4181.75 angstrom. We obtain 0.9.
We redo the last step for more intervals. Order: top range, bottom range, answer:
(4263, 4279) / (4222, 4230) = 2.39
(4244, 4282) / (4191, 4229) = 1.03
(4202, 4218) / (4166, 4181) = 1.09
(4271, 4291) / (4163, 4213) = 0.84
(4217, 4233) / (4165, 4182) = 0.61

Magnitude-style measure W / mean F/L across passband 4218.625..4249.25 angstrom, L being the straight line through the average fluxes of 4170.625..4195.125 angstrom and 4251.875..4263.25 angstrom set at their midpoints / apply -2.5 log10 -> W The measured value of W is 0.11 mag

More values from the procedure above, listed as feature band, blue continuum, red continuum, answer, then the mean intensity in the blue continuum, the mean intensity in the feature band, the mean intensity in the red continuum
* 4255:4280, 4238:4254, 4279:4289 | 0.06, 31.7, 30.5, 32.7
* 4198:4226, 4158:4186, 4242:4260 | 0.07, 34.7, 30.6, 30.3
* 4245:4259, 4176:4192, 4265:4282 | 0.11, 34.9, 28.6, 30.4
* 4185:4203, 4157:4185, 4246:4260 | 0.05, 34.8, 31.4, 27.7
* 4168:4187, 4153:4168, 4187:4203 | 0.00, 35.9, 33.6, 31.3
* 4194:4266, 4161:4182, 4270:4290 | 0.06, 34.3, 29.3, 28.5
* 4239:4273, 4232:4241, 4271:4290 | -0.11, 27.5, 31.1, 28.7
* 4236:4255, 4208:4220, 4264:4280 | 0.08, 36.3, 30.8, 30.7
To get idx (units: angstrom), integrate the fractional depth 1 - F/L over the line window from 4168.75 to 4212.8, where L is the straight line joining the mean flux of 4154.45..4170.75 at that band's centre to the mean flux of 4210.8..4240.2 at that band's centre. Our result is -3.6 angstrom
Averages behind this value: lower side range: 35.8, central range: 33.6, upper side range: 25.7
